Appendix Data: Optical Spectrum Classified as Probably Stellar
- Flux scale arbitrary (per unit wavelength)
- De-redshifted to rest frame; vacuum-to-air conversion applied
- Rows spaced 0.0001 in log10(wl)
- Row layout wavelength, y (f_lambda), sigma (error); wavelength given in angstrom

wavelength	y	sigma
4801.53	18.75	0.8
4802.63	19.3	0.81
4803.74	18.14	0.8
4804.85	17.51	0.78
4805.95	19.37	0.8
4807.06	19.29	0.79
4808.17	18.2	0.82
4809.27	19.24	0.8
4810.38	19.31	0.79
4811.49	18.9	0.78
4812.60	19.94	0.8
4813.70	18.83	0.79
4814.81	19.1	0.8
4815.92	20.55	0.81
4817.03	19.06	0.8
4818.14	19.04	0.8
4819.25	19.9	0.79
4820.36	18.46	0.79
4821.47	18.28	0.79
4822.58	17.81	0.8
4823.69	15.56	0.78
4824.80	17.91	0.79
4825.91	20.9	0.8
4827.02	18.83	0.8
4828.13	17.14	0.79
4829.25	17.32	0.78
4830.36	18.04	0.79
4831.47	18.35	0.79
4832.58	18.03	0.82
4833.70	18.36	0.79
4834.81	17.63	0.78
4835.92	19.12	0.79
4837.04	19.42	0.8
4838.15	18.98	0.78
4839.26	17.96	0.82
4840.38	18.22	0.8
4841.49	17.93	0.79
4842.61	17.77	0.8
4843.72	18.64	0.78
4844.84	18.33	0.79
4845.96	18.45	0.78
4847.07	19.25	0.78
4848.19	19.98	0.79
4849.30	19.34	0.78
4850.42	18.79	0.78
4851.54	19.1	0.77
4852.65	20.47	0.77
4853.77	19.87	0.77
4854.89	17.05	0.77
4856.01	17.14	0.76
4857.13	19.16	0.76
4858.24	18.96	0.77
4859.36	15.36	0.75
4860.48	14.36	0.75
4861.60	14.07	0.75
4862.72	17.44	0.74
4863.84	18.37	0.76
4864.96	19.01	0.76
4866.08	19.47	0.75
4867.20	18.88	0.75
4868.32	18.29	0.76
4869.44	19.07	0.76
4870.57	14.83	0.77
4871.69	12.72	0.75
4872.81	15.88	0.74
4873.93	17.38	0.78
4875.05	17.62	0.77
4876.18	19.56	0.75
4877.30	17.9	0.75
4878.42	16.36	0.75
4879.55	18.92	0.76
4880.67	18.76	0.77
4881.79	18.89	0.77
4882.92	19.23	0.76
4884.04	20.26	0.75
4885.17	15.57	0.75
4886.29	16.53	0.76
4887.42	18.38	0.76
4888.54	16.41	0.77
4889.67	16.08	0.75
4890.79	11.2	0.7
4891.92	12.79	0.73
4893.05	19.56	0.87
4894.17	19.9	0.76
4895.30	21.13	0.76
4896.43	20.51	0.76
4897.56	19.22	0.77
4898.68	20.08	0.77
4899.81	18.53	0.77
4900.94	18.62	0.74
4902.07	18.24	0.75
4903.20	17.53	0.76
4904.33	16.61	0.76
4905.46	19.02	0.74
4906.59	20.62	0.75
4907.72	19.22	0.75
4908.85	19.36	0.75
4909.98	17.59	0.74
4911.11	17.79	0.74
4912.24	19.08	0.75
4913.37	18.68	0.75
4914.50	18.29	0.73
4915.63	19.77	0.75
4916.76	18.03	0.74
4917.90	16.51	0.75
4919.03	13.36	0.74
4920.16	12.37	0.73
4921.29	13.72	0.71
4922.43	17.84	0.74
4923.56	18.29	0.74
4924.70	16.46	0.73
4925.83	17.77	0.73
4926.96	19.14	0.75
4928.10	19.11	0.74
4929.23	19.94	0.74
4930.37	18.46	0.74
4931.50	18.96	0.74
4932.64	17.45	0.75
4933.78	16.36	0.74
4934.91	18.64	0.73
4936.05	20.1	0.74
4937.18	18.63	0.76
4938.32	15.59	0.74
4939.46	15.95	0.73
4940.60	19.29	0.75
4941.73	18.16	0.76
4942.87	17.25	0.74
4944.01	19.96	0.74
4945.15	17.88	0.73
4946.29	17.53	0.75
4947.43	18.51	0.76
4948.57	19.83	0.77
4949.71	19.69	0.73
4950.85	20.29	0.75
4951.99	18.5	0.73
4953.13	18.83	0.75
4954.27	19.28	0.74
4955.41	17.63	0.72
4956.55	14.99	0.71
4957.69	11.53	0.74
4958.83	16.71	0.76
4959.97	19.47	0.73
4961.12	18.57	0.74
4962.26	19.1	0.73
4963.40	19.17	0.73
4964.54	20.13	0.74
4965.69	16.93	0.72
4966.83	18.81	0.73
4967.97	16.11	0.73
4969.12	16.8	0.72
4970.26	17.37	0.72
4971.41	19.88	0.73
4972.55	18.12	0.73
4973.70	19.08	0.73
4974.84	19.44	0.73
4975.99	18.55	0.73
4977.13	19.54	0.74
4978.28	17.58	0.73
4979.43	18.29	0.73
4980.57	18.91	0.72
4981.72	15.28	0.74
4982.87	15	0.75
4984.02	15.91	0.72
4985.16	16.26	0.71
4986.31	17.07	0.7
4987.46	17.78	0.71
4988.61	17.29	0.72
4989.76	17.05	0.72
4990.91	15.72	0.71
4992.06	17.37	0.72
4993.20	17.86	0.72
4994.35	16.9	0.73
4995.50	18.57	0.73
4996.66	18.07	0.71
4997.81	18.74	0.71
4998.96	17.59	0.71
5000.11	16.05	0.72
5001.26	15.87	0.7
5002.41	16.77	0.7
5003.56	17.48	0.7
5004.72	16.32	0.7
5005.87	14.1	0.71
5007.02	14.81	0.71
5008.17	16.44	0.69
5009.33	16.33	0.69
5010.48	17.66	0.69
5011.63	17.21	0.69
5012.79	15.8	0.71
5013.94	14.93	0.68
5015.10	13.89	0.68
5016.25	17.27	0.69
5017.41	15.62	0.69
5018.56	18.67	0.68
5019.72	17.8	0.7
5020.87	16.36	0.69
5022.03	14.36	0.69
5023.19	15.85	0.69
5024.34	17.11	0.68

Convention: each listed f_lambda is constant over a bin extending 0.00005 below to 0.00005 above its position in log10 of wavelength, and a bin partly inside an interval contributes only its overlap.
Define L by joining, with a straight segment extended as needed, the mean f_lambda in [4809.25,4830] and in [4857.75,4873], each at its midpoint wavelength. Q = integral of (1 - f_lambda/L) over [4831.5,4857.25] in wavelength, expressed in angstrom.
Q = -1.3 angstrom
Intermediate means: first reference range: 18.7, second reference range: 16.9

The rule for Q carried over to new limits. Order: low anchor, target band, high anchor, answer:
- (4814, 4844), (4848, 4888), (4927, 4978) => 1.2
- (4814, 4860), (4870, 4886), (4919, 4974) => 0.8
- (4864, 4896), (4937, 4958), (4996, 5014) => -1.1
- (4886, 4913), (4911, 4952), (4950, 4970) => 0.1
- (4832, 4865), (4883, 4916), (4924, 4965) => 0.1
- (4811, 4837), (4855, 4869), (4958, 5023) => 0.6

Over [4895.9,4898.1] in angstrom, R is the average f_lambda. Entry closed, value 19.8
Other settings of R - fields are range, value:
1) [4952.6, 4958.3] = 16.5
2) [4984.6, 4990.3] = 17.1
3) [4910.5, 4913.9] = 18.5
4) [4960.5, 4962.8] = 18.8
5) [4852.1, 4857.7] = 18.7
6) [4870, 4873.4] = 14.5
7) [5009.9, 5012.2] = 17.5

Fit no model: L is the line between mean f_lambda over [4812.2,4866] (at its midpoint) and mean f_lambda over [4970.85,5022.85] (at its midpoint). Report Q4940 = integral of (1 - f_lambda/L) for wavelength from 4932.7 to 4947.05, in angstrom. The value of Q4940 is -0.4 angstrom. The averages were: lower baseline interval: 18.4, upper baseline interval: 17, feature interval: 17.9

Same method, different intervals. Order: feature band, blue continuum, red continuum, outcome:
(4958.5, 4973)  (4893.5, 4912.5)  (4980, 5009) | -0.7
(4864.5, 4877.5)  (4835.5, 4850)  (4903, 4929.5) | 0.6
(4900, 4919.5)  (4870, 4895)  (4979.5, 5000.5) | -1.2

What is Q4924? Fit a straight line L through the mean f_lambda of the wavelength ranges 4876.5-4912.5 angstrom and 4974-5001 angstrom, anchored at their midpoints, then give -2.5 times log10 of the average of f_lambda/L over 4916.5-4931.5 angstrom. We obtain 0.05 mag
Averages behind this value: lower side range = 18.1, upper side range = 17.4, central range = 17.1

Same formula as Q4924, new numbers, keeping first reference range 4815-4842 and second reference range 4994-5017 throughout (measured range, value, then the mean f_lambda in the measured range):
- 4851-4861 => 0.01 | 18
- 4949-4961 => -0.04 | 17.7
